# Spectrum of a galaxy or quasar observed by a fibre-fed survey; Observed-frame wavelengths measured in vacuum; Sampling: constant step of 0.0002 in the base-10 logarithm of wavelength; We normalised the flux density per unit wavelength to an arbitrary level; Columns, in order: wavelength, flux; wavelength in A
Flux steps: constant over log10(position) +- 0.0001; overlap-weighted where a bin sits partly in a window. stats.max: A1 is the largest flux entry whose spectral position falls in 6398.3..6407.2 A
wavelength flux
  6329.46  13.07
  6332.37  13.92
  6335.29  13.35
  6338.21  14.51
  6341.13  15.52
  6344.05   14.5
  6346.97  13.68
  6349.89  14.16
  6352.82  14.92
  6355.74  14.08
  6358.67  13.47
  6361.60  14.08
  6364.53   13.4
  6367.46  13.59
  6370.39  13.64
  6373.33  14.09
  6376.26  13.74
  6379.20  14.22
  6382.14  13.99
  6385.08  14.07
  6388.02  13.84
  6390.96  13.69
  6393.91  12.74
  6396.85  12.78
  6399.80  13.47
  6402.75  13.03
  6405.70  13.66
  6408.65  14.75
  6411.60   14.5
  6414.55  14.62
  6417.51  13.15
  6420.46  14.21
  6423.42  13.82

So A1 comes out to 13.66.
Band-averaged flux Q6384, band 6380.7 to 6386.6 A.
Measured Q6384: 14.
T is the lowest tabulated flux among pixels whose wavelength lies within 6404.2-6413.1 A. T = 13.66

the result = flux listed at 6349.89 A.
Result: 14.16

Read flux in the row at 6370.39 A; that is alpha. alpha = 13.64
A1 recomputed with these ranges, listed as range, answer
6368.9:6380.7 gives 14.22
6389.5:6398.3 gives 13.69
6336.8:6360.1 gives 15.52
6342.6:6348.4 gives 14.5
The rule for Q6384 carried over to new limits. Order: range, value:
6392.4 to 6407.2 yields 13.1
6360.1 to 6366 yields 13.7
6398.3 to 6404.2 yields 13.2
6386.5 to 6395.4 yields 13.4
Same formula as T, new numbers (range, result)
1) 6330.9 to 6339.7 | 13.35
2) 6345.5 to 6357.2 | 13.68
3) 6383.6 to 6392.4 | 13.69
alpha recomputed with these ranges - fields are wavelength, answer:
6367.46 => 13.59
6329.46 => 13.07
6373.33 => 14.09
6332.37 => 13.92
